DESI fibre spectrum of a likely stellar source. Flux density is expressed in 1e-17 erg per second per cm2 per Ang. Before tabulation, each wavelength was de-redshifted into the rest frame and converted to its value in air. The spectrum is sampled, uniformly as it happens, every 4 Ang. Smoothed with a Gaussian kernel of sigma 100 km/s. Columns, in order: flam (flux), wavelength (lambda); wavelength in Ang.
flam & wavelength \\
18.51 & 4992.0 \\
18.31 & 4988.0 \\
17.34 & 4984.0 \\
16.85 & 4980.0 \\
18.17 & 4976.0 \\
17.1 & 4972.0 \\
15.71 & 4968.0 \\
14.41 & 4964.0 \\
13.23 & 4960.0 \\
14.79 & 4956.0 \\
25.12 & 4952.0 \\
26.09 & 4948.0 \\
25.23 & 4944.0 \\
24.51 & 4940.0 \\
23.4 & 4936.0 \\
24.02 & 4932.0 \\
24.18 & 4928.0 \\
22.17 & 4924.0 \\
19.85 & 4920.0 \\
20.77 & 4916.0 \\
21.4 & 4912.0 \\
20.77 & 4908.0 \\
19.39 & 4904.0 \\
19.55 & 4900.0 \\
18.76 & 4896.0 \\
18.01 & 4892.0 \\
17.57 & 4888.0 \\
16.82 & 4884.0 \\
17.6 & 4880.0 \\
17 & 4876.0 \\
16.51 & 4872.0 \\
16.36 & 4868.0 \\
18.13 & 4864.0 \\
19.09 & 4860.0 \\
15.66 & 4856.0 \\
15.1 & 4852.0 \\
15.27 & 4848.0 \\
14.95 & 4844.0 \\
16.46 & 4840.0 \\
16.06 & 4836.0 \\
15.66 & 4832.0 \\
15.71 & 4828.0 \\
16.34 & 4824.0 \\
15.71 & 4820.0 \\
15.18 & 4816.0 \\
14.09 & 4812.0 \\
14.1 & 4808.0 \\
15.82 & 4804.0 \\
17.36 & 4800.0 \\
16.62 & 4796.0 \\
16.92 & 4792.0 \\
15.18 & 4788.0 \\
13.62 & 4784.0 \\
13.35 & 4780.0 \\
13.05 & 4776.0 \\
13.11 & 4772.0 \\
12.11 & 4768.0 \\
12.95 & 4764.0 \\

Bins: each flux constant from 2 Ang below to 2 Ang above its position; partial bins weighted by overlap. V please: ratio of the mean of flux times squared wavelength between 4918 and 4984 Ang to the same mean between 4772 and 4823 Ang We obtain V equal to 1.4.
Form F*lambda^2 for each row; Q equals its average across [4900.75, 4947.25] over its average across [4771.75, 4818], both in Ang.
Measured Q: 1.58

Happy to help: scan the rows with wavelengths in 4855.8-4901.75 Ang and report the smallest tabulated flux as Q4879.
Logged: 15.66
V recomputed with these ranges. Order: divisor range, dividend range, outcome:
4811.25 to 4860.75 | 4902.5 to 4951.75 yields 1.50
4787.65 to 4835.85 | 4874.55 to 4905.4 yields 1.19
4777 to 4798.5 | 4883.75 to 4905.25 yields 1.28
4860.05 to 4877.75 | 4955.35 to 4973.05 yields 0.90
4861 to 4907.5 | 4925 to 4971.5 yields 1.19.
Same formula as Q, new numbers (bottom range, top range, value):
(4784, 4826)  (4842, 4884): 1.09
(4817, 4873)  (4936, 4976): 1.27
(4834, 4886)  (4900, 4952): 1.41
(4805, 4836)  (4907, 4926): 1.43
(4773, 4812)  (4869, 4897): 1.20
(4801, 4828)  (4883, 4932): 1.37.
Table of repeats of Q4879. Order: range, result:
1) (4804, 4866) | 14.09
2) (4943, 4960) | 13.23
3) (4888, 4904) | 17.57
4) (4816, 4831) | 15.18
